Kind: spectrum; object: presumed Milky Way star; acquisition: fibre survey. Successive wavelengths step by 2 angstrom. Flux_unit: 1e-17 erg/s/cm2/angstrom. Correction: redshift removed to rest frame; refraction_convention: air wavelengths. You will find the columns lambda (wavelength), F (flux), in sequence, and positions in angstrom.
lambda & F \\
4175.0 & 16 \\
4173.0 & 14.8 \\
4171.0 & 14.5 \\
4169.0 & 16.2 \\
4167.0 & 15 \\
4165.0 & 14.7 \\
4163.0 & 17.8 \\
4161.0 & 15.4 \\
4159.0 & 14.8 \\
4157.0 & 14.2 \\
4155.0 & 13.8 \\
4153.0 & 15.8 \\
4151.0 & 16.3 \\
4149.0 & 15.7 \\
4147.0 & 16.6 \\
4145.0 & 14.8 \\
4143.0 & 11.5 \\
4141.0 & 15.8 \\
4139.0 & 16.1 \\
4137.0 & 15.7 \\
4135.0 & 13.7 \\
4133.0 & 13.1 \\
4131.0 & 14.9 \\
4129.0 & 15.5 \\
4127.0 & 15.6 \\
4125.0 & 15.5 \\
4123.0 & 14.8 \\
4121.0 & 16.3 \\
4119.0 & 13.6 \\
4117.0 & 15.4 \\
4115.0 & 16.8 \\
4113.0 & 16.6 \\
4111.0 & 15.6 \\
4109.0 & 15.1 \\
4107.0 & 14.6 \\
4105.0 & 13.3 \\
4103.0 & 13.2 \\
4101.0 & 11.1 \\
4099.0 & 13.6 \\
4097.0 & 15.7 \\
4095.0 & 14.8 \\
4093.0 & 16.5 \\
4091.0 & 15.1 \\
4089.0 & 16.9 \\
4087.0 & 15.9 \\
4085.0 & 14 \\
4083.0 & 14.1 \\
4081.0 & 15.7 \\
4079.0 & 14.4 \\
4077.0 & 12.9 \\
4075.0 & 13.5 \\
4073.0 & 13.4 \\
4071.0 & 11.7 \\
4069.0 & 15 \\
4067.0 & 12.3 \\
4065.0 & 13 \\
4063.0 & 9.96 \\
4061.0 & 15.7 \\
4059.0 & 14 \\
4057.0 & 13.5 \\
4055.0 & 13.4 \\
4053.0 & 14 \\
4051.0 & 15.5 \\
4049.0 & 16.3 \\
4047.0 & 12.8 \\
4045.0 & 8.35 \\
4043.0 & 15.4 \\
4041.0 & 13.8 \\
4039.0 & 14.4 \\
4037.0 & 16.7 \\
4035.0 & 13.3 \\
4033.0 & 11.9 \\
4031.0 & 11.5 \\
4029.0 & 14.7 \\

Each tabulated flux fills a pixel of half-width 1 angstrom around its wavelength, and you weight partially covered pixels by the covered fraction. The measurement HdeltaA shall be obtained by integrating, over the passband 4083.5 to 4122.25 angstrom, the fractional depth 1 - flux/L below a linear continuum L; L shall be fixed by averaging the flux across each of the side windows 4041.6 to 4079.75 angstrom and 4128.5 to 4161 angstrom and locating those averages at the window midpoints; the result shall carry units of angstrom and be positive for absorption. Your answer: -2.1 angstrom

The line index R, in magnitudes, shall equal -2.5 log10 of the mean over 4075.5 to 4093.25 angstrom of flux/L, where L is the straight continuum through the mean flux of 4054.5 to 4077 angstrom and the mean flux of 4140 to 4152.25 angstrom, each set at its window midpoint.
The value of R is -0.10 mag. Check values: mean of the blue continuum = 13.2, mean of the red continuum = 15.1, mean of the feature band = 15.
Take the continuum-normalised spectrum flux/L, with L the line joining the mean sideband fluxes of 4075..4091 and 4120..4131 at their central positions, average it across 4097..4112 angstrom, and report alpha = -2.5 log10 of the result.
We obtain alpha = 0.09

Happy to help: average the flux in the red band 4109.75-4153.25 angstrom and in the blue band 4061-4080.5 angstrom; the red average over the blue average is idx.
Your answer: 1.2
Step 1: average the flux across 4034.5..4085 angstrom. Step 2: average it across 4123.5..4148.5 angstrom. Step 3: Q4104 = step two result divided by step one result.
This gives 1.09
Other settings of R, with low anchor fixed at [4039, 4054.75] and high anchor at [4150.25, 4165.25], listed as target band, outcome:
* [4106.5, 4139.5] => -0.03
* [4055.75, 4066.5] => 0.06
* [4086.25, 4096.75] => -0.10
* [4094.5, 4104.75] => 0.07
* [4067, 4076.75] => 0.07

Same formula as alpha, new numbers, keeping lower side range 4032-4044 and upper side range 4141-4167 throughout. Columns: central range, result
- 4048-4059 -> -0.01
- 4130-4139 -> 0.03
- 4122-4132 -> -0.02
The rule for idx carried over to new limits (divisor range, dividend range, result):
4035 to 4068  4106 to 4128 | 1.13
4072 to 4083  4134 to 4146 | 1.04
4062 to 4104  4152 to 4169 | 1.09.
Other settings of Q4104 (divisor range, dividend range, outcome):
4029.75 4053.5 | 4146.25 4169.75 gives 1.13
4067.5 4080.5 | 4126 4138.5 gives 1.09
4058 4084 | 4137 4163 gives 1.12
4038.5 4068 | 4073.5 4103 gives 1.08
